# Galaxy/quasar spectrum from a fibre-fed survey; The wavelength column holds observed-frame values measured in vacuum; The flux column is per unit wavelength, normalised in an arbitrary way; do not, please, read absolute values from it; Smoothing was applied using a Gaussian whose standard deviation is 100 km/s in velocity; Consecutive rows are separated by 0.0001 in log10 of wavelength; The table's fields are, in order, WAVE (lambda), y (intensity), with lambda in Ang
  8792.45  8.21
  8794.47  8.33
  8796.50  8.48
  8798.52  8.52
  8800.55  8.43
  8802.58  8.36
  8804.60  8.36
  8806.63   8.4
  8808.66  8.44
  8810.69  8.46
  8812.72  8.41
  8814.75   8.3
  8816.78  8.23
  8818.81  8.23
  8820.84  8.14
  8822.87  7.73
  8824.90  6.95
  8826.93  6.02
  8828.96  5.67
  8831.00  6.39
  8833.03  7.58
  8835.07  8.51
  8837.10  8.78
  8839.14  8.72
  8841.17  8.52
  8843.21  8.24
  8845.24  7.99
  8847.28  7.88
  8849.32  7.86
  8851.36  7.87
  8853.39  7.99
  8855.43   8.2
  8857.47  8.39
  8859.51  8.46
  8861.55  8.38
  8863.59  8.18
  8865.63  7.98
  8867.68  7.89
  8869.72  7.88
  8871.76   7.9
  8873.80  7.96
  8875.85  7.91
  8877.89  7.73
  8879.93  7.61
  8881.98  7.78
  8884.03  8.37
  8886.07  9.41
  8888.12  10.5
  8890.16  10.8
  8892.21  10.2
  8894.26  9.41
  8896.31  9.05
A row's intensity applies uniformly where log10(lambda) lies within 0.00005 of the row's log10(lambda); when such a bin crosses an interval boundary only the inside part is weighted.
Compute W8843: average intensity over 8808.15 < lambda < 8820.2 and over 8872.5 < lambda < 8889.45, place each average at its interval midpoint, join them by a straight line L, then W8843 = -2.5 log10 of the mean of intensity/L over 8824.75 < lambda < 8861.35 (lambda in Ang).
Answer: 0.08 mag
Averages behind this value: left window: 8.33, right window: 8.45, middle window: 7.81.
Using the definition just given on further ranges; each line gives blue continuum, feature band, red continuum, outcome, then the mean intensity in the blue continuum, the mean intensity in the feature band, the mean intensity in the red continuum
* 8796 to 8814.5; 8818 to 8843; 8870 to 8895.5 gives 0.124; 8.42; 7.62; 8.77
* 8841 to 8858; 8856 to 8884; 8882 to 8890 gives 0.100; 8.08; 8.02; 9.37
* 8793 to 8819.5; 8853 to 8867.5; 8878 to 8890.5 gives 0.067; 8.38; 8.21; 8.89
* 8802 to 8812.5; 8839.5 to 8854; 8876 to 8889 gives 0.049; 8.41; 8.09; 8.5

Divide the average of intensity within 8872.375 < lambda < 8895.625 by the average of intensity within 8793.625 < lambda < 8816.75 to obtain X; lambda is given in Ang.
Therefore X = 1.1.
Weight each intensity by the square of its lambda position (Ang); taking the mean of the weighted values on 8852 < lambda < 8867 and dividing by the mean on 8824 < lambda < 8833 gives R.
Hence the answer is 1.29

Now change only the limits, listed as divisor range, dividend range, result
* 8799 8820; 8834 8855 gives 0.99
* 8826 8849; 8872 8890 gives 1.12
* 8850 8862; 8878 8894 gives 1.12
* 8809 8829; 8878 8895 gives 1.20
